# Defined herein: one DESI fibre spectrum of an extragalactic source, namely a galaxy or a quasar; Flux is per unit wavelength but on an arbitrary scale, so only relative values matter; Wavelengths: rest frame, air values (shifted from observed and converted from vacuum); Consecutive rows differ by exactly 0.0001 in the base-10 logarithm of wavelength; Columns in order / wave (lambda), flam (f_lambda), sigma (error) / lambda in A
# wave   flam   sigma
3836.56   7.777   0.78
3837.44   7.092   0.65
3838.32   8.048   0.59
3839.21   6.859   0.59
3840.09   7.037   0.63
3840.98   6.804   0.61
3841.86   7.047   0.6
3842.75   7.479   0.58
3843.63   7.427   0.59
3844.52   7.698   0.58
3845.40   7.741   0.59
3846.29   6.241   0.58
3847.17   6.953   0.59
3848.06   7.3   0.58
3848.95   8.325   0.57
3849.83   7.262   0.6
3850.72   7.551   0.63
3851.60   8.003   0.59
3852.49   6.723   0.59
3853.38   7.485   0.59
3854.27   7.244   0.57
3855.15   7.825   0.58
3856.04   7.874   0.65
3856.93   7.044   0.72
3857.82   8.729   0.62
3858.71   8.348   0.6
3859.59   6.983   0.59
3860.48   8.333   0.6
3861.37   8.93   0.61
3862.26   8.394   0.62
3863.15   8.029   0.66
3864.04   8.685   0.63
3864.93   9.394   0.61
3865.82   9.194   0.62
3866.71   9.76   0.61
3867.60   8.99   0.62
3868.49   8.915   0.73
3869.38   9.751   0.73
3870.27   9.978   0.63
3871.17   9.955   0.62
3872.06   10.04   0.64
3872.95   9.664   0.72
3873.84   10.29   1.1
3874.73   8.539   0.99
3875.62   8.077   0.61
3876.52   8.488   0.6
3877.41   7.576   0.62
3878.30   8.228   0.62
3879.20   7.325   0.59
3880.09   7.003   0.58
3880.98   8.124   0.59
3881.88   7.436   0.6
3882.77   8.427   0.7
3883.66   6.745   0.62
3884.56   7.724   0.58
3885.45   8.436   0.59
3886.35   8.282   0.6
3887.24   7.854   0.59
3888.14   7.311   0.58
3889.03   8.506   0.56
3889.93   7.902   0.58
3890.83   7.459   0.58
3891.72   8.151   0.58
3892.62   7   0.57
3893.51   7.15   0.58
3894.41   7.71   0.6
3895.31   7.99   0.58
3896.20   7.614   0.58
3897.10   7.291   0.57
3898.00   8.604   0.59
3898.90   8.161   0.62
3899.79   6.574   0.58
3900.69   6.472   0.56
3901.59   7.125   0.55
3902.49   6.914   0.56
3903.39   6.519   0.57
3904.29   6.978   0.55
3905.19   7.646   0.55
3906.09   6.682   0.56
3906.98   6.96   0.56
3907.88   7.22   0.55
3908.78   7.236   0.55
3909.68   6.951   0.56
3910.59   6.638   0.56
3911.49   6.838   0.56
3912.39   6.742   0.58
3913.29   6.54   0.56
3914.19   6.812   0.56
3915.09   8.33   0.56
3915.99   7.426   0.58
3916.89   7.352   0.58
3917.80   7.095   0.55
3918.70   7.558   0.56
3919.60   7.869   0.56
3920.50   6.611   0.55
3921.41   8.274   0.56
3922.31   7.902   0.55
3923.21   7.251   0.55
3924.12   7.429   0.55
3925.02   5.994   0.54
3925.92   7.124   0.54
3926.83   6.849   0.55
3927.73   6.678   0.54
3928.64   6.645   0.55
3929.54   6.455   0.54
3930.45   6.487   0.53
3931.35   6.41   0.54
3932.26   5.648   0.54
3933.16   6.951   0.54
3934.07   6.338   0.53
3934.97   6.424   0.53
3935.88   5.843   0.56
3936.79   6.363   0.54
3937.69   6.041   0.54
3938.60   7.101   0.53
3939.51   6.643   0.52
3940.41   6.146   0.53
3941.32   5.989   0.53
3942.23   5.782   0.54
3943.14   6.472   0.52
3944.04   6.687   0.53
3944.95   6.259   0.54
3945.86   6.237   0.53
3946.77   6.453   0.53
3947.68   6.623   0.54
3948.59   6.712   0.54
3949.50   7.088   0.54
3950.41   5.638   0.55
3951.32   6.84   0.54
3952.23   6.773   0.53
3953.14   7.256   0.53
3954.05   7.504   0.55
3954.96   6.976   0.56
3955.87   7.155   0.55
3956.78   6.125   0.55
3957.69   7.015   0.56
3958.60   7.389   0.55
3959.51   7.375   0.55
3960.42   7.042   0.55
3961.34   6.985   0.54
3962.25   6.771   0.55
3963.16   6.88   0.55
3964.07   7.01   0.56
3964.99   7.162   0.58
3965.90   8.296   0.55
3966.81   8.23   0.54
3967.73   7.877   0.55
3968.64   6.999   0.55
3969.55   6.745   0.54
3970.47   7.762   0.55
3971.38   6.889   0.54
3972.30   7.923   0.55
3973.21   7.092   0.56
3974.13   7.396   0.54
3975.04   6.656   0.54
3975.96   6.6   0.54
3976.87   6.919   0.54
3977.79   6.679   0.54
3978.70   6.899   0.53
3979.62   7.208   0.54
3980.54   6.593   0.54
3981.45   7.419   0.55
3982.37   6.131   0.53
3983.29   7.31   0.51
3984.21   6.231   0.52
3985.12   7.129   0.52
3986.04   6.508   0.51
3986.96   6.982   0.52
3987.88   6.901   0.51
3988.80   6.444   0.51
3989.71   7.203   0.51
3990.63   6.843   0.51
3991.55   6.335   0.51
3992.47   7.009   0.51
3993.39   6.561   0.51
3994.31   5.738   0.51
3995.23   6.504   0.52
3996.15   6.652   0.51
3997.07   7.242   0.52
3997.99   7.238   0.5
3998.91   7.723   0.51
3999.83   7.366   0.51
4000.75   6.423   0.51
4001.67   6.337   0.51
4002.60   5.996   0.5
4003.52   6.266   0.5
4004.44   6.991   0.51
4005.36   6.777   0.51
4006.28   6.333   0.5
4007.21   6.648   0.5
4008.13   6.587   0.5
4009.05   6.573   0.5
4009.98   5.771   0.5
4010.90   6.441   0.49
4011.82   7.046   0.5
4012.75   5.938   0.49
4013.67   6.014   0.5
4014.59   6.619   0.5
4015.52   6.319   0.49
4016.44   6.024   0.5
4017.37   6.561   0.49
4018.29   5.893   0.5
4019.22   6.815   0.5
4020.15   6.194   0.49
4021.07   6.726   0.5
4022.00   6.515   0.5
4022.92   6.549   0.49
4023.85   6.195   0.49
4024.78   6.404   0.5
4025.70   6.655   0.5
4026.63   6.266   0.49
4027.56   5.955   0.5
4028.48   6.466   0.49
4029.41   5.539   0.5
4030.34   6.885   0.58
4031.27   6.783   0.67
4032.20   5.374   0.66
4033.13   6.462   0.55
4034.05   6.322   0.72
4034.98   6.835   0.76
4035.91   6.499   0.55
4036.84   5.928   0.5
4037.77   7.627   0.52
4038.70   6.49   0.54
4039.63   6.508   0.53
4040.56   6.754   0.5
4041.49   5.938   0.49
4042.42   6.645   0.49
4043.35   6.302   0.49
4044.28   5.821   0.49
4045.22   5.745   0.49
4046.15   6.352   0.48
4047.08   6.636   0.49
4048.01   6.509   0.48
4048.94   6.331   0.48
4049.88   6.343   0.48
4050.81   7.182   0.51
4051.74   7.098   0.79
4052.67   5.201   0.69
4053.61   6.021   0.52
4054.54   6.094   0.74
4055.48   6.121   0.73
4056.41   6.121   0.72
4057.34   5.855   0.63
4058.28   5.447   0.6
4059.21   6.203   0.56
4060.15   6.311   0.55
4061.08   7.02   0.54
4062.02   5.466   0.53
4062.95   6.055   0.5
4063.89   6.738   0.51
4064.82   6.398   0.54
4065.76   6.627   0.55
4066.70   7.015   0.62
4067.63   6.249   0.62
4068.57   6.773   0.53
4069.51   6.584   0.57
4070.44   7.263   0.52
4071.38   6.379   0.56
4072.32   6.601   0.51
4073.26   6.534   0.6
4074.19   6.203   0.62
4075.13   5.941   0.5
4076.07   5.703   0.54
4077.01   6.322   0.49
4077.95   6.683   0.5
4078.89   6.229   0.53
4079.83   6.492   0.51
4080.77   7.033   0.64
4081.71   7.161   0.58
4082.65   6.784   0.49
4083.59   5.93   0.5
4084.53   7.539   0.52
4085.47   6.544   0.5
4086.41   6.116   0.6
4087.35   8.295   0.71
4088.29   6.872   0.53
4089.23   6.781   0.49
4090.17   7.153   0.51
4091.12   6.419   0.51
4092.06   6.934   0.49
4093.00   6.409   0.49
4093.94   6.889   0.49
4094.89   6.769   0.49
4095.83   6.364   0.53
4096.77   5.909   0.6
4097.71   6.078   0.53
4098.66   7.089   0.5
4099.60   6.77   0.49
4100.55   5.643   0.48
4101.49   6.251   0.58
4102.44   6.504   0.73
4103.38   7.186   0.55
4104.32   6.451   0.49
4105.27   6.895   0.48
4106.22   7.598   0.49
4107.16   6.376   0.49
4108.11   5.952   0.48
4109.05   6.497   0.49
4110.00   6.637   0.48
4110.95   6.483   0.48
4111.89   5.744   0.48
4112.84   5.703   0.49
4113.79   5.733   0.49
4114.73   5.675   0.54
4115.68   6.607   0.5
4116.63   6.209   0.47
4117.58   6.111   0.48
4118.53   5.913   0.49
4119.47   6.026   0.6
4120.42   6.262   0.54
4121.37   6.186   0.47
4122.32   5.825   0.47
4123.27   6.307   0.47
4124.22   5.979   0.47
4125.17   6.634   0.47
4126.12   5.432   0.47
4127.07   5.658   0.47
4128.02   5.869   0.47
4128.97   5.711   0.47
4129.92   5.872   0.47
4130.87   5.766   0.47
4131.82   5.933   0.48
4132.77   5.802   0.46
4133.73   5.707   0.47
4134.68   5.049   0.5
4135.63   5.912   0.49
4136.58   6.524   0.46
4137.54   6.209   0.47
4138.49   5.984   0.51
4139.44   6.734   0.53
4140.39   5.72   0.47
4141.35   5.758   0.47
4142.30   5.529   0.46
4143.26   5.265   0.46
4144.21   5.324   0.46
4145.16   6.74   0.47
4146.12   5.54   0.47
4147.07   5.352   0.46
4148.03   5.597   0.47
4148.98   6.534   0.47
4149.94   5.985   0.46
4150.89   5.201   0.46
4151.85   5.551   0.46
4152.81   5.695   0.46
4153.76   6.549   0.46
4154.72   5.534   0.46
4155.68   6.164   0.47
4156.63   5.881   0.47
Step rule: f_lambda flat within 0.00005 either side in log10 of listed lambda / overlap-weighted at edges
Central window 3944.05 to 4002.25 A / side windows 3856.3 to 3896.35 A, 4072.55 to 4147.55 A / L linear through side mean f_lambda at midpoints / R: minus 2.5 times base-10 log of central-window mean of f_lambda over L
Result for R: 0.08 mag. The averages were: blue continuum 8.32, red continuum 6.26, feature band 6.92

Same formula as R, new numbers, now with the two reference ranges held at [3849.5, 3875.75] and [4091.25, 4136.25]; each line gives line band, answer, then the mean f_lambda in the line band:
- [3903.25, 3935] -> 0.151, 6.98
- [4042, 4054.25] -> 0.082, 6.32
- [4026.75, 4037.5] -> 0.108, 6.3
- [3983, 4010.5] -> 0.095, 6.68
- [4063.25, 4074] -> -0.001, 6.63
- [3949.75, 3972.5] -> 0.072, 7.14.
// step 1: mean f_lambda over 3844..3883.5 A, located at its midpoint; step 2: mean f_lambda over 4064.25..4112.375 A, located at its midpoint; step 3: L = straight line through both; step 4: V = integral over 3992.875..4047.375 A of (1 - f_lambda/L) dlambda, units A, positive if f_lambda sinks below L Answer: 4.9 A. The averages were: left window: 8.24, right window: 6.59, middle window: 6.45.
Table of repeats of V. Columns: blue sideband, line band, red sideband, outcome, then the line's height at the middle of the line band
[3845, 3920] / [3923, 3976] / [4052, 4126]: 4.0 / 7.36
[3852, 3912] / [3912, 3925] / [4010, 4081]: 0.4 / 7.59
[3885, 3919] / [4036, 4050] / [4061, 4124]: 0.6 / 6.7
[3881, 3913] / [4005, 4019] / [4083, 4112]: 1.2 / 6.96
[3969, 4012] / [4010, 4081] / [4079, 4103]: 3.7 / 6.72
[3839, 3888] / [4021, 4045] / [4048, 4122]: 1.5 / 6.82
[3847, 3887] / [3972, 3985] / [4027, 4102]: 0.6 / 7.25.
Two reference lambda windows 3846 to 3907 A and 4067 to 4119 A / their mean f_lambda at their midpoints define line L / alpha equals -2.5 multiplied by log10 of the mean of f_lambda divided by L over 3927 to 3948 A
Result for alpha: 0.18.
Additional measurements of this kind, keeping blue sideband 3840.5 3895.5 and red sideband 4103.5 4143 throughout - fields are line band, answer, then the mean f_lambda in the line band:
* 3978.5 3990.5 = 0.05 mag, 6.84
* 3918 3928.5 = 0.06 mag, 7.21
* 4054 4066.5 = 0.06 mag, 6.2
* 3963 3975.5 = -0.01 mag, 7.36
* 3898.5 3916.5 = 0.11 mag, 7.04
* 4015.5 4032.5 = 0.09 mag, 6.33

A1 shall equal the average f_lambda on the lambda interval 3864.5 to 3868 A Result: 9.34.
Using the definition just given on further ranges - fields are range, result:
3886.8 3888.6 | 7.59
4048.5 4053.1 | 6.44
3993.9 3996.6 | 6.31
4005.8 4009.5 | 6.54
